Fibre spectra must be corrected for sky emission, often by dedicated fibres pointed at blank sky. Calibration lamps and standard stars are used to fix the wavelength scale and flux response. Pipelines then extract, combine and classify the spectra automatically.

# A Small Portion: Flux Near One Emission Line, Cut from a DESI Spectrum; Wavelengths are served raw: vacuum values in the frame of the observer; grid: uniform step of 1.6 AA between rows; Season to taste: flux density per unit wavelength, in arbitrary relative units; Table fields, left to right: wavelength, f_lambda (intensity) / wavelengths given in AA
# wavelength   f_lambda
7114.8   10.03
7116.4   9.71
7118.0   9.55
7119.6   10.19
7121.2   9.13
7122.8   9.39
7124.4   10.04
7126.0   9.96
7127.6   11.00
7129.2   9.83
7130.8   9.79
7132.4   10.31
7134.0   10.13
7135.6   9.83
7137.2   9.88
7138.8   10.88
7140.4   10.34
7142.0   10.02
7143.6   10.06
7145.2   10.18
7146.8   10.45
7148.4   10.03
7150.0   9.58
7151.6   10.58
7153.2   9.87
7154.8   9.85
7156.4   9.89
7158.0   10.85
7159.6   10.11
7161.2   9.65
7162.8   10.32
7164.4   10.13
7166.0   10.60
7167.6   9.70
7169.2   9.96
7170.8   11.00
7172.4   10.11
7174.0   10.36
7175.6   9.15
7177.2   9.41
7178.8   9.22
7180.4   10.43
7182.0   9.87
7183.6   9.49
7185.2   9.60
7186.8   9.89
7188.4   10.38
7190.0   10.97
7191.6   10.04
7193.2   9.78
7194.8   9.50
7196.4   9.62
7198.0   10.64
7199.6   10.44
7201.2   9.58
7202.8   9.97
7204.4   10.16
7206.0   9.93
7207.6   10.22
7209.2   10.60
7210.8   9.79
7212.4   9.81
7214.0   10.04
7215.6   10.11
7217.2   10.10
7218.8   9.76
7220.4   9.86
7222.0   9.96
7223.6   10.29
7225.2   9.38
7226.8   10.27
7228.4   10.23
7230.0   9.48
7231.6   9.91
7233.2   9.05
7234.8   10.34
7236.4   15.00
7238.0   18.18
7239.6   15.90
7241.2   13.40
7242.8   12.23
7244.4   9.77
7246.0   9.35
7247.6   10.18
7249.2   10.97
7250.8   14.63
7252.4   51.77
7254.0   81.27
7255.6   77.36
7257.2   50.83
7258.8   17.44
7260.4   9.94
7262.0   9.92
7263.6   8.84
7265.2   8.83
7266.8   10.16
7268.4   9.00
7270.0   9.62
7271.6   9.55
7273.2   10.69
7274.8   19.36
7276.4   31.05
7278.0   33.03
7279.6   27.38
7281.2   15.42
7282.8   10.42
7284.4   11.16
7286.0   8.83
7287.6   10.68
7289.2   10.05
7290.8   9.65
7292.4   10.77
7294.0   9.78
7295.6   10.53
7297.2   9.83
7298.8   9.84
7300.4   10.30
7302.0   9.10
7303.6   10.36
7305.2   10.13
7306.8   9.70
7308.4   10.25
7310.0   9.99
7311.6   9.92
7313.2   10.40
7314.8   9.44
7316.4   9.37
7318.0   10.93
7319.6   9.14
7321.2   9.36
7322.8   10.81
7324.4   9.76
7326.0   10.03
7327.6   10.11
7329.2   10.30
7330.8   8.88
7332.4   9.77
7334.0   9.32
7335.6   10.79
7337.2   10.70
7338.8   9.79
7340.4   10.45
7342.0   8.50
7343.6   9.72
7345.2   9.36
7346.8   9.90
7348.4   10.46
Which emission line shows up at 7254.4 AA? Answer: H-alpha 6563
